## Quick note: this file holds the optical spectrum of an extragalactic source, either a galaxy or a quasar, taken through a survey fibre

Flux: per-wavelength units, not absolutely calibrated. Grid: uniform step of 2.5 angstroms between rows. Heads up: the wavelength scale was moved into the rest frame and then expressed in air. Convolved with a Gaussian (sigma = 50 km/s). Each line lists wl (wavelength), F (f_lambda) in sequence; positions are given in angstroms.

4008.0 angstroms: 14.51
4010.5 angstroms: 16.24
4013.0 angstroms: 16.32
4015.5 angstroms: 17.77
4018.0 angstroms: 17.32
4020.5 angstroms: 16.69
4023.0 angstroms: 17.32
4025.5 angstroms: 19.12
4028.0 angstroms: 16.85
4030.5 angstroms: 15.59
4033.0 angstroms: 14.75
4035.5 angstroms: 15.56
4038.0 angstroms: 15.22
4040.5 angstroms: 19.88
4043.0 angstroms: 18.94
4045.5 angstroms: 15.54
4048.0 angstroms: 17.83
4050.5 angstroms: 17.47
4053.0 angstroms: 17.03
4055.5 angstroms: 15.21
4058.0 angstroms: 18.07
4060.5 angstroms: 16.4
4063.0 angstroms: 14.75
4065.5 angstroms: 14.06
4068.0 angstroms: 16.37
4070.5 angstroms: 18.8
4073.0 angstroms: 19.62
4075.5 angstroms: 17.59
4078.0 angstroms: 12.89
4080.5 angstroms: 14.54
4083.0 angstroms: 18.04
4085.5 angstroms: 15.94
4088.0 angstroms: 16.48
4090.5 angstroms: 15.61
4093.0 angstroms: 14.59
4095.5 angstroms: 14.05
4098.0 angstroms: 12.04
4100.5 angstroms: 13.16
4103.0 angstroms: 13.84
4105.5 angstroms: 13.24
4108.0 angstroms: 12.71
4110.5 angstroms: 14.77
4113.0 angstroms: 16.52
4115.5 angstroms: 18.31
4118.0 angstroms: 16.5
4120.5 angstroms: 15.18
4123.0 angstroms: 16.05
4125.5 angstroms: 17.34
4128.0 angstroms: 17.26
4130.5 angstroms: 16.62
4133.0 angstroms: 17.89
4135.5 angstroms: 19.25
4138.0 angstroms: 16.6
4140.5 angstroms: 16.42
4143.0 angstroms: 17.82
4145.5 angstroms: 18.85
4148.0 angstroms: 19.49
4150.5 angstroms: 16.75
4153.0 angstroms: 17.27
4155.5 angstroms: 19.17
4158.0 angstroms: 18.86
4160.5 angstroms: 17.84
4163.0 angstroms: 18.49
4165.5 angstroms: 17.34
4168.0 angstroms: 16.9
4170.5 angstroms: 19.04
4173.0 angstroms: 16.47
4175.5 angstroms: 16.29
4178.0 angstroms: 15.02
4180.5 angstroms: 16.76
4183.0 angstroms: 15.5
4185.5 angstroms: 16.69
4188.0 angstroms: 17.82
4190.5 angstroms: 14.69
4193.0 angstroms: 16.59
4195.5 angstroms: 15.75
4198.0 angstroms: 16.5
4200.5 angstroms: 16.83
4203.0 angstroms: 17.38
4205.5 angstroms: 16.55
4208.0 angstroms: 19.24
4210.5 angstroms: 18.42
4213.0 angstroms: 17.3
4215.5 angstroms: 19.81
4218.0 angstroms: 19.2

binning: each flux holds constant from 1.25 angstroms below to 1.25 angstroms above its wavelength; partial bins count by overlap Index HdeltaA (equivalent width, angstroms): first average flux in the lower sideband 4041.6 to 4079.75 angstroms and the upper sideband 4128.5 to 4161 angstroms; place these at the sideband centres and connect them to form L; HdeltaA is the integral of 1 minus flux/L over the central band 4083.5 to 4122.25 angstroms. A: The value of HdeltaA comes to 5.3 angstroms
